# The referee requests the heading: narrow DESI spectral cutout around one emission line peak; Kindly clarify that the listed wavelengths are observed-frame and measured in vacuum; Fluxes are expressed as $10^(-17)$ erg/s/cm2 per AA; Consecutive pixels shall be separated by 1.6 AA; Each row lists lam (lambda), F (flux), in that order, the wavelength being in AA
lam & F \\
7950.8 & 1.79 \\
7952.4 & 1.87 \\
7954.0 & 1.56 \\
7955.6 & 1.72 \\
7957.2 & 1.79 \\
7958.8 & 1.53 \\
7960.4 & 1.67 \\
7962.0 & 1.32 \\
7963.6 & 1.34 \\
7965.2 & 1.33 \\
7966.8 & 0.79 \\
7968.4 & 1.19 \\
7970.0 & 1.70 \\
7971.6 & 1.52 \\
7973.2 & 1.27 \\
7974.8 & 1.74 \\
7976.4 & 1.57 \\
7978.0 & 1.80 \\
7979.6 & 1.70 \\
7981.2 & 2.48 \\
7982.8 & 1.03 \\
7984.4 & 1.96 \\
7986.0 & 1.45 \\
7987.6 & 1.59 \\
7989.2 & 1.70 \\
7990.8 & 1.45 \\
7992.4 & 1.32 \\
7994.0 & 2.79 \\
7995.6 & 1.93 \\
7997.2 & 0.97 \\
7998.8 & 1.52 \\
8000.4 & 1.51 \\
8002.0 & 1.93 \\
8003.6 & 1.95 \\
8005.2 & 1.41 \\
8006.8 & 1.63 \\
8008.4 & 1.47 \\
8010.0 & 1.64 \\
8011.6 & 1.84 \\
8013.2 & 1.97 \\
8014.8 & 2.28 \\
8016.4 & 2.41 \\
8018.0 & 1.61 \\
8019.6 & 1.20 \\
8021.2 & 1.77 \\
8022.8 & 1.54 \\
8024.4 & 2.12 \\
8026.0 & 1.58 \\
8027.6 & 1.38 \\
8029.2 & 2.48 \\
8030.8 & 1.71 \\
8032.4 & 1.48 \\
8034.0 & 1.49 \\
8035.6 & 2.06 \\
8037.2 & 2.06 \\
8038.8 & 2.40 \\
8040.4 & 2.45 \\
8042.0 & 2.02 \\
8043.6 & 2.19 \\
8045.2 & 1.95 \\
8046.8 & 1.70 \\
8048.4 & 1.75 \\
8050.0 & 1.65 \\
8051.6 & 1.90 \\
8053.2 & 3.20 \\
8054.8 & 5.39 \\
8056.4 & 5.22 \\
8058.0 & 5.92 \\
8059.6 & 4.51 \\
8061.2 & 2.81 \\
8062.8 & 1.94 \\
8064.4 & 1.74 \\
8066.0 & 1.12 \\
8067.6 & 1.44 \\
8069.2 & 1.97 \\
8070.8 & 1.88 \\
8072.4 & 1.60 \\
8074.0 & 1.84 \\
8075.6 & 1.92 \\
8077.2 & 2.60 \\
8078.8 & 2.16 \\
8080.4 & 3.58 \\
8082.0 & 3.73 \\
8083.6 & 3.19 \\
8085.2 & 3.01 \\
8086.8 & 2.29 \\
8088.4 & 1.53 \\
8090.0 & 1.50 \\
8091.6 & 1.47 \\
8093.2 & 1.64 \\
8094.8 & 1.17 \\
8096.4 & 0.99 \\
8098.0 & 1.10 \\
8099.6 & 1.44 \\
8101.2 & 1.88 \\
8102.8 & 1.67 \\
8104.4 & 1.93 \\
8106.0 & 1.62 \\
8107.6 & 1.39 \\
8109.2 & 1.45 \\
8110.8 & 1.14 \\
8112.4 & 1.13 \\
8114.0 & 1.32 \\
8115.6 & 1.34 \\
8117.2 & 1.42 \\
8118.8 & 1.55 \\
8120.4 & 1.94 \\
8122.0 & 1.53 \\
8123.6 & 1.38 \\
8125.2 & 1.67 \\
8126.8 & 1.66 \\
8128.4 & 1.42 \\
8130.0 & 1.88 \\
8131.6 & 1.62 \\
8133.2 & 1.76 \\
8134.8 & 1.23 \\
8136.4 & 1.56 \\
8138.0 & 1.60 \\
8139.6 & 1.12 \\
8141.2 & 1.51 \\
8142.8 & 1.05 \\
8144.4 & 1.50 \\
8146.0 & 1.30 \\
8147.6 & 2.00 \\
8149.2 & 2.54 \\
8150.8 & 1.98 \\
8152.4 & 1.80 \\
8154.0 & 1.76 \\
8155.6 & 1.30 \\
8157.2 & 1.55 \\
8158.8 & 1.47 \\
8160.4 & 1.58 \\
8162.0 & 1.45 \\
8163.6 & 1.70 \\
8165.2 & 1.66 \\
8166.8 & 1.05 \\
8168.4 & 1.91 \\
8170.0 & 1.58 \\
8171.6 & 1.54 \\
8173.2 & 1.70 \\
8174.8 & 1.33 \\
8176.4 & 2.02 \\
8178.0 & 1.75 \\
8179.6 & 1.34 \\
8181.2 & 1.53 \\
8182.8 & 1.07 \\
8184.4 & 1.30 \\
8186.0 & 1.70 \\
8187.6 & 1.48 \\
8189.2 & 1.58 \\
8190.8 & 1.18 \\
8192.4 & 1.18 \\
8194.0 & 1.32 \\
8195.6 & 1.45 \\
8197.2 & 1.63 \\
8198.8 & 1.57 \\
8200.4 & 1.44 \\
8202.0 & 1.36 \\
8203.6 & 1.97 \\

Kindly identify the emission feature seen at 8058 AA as Halpha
